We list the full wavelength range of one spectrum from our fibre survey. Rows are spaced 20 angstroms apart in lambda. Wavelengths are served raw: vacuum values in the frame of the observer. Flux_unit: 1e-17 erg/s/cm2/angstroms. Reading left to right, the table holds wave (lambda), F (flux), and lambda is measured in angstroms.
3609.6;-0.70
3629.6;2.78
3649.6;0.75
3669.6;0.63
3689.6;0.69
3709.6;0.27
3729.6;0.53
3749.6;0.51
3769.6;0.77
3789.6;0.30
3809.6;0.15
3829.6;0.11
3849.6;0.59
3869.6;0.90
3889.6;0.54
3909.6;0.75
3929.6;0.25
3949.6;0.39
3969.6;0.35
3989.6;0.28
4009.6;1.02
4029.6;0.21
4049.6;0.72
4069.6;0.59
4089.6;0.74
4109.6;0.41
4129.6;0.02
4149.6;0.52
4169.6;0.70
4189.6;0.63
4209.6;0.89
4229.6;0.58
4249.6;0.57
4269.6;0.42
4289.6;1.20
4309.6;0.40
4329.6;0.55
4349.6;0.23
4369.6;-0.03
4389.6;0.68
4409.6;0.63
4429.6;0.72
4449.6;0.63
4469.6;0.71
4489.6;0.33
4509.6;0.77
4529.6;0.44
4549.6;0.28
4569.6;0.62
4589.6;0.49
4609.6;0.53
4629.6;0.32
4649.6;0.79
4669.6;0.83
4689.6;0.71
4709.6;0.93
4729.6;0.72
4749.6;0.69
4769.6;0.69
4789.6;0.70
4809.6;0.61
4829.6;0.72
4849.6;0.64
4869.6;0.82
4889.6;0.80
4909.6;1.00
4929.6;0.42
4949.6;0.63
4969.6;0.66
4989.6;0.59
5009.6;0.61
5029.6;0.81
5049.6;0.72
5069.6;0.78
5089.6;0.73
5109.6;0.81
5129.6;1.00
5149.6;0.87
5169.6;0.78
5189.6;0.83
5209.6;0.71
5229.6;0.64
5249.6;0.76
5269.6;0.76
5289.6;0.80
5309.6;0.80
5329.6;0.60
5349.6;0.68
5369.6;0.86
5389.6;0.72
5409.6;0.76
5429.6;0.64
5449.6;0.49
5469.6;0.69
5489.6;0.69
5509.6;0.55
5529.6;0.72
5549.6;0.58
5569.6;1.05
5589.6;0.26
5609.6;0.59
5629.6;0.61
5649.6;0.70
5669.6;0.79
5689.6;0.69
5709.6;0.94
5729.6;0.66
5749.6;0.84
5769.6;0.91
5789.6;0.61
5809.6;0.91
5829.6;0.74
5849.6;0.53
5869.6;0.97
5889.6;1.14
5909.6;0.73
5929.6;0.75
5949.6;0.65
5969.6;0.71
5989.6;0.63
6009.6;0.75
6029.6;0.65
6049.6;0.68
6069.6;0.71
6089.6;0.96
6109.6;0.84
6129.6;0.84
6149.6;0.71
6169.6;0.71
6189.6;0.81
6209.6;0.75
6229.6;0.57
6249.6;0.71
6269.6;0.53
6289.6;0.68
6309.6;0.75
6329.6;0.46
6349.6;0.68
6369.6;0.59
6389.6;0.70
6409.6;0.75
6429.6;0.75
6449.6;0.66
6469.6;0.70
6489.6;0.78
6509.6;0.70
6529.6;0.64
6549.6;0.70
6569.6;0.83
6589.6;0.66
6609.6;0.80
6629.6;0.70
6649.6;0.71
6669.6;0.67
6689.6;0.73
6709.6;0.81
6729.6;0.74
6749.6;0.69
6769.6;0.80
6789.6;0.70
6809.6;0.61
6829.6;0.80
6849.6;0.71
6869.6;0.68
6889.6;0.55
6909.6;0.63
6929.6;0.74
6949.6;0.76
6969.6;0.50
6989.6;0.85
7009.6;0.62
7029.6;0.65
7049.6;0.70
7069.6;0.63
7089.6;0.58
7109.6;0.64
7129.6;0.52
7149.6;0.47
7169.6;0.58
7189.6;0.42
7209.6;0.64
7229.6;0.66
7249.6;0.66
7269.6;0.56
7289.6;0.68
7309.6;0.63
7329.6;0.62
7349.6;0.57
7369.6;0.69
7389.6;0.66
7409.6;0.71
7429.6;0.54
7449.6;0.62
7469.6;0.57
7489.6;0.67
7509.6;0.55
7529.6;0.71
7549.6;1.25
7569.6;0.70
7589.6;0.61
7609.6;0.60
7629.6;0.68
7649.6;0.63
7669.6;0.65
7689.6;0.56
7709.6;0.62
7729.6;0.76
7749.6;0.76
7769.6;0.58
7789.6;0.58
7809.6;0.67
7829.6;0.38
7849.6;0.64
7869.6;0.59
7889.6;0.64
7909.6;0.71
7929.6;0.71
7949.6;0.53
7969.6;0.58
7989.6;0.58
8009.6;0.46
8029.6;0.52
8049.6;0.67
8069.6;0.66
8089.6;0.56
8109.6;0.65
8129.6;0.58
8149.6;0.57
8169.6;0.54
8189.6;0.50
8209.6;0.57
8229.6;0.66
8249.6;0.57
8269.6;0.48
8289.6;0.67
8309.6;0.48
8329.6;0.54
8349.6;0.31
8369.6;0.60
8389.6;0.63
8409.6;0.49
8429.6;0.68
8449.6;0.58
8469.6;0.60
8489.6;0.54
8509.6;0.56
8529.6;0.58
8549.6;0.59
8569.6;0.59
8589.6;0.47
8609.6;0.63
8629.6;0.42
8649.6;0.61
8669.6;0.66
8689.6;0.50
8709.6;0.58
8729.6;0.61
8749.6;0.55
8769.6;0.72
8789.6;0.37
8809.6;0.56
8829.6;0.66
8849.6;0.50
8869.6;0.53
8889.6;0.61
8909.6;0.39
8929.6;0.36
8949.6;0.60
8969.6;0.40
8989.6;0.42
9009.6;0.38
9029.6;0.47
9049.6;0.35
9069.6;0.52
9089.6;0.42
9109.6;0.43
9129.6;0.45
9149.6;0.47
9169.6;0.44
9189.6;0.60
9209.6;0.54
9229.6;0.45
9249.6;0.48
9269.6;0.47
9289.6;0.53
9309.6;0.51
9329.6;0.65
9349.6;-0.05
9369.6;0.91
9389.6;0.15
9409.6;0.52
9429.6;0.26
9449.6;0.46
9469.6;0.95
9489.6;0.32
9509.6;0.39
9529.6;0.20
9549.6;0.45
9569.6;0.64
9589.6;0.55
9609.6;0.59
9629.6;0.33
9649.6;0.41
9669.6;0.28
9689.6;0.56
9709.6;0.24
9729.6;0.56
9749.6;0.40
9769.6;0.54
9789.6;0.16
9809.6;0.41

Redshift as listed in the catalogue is 0.15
